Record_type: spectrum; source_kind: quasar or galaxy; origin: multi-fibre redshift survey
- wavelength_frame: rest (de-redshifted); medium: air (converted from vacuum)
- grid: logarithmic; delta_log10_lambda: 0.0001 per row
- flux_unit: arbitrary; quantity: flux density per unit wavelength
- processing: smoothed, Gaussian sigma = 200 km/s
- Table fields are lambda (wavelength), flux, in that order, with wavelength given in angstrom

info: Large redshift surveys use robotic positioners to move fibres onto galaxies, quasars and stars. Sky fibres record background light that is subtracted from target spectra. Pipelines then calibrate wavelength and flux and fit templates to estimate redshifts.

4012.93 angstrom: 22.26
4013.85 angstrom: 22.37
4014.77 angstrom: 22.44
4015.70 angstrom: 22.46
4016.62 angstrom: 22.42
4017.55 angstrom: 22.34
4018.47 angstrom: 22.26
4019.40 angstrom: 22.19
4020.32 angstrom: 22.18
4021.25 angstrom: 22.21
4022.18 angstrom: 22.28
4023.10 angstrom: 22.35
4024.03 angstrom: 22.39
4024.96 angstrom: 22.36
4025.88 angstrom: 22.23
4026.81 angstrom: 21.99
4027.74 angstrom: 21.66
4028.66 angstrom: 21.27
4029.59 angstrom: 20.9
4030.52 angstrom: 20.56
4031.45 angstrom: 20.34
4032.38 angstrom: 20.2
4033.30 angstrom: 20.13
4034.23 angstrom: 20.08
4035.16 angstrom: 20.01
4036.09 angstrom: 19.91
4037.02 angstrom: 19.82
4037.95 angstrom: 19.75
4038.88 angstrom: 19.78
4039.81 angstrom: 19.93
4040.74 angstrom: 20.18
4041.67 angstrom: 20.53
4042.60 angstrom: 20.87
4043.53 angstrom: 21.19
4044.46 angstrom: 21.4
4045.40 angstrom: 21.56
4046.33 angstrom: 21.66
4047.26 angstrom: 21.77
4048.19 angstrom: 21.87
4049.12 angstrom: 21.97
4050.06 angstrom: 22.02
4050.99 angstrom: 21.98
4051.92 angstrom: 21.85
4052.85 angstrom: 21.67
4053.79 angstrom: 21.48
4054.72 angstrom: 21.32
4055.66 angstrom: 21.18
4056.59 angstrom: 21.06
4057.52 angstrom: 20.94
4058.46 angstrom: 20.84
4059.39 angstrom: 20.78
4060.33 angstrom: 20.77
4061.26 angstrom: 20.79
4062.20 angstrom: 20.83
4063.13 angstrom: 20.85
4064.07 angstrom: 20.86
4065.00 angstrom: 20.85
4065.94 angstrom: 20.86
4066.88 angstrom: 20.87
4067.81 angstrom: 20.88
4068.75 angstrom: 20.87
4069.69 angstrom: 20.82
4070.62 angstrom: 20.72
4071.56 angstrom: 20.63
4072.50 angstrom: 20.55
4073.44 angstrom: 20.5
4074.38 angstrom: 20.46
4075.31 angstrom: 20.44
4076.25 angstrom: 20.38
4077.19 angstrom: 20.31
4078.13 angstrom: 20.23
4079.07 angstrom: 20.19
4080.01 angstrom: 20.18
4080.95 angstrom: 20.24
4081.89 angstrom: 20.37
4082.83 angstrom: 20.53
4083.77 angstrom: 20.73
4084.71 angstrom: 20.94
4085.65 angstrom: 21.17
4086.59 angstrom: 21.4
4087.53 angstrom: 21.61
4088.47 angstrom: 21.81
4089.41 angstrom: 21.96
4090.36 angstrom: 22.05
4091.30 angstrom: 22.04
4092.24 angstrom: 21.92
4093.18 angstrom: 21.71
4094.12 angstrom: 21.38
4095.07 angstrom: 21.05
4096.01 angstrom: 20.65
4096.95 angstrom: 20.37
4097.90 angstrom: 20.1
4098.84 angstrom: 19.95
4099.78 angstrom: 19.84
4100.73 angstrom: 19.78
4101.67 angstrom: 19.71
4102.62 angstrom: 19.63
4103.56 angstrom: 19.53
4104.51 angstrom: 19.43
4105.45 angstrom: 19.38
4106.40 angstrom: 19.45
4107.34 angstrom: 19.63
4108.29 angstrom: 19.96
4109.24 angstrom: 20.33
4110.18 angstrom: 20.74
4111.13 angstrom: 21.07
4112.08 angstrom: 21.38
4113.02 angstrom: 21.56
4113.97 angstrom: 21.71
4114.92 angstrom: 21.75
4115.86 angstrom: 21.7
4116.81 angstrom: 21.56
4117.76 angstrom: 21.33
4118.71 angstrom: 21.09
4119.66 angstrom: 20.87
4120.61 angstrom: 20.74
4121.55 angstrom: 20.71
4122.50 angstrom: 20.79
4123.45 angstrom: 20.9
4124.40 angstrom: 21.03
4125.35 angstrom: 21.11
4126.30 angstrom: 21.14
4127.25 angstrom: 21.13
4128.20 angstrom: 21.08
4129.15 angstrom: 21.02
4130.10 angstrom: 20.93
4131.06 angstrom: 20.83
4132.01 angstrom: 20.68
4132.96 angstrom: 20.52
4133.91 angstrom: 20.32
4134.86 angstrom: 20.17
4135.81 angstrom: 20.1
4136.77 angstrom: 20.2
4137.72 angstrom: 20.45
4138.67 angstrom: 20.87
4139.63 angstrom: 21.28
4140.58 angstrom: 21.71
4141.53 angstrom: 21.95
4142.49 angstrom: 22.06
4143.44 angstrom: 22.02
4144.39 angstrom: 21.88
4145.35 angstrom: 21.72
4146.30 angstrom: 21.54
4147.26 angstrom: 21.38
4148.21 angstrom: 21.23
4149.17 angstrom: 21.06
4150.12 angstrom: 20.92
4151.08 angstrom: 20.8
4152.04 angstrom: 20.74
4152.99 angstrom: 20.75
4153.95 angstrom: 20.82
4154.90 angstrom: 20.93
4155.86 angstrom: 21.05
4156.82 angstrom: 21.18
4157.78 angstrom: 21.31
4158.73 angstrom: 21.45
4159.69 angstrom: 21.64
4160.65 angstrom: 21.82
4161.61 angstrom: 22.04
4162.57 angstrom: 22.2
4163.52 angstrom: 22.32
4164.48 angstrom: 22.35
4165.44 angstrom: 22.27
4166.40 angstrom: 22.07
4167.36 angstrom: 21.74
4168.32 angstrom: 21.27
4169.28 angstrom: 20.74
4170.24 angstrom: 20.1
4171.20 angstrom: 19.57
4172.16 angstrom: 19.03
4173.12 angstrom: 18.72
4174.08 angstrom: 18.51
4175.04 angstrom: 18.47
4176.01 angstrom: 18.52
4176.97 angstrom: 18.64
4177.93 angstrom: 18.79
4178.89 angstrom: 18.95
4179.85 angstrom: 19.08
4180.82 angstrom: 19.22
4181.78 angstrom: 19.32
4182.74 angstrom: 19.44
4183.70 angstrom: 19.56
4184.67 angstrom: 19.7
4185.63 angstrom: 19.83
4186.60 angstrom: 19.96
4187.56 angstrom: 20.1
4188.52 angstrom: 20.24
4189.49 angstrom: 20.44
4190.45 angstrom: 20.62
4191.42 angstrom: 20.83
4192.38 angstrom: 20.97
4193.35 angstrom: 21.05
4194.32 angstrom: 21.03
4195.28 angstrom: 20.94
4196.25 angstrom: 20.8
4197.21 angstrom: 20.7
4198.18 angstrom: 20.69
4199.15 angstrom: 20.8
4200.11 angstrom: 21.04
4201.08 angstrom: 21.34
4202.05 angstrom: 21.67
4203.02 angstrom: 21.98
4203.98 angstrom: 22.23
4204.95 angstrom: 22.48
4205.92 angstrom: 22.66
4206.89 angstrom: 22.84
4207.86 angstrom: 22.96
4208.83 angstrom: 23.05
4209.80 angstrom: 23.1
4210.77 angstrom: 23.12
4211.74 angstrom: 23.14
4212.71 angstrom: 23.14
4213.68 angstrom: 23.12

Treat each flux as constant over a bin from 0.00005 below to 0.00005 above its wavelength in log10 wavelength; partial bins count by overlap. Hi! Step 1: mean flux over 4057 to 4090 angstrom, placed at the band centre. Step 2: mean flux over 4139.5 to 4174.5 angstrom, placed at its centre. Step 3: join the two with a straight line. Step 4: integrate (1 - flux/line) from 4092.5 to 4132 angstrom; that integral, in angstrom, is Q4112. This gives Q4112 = 0.5 angstrom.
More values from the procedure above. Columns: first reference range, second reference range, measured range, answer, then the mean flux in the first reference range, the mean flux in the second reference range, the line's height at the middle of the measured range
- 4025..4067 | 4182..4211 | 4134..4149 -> -0.08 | 21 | 21.2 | 21.1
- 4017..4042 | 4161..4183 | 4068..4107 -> 0.22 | 21.1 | 20.2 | 20.7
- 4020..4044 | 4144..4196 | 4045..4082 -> -0.17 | 21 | 20.6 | 20.9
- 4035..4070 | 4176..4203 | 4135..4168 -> -1.57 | 21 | 20.2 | 20.4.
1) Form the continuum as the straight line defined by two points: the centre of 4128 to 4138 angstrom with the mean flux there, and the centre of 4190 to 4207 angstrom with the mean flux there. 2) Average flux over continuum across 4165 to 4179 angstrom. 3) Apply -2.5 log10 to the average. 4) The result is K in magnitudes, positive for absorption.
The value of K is 0.06 mag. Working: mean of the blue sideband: 20.6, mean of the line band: 19.8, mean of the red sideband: 21.3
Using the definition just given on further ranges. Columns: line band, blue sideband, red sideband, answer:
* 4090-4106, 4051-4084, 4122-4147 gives 0.02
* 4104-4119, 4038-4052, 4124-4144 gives 0.02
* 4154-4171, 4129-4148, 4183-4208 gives -0.02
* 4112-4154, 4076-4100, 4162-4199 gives -0.03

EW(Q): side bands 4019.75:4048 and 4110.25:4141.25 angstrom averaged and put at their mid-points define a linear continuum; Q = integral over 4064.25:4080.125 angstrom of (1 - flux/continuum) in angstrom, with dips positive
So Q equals 0.3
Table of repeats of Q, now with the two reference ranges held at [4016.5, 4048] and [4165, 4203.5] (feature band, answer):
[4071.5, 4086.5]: 0.3 angstrom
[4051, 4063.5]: -0.1 angstrom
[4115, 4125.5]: -0.2 angstrom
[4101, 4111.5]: 0.4 angstrom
